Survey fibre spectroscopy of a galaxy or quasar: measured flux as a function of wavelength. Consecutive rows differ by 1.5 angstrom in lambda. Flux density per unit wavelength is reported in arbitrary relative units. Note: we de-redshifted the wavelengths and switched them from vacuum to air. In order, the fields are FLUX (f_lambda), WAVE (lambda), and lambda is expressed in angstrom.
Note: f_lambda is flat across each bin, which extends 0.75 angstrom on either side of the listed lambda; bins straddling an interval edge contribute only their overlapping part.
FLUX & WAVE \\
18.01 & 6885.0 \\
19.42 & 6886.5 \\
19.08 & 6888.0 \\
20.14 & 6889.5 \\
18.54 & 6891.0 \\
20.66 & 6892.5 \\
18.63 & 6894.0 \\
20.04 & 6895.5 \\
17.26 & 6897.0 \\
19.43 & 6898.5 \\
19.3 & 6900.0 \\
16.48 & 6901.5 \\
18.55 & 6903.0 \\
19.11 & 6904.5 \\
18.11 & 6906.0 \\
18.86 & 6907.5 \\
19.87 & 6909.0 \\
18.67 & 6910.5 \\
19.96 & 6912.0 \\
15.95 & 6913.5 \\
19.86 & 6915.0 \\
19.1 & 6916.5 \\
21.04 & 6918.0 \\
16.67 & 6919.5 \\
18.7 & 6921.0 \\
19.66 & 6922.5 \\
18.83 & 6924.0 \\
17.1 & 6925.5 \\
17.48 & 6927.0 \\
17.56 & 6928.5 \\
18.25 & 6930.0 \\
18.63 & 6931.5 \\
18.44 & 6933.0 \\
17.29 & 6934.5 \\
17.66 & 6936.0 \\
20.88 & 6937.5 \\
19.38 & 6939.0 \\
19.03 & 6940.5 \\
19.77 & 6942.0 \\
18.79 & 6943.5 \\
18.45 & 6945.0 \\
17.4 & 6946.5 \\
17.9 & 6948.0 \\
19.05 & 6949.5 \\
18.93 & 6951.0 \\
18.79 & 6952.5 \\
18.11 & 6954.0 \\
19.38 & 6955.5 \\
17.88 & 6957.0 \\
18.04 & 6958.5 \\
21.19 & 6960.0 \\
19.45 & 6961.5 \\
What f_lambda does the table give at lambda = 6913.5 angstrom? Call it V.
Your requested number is 15.95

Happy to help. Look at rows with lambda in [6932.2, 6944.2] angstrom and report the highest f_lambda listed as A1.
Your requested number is 20.88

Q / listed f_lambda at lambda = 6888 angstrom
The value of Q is 19.08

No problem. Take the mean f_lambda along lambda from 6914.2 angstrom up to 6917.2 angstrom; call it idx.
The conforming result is 19.4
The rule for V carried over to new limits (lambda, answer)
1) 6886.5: 19.42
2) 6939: 19.38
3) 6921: 18.7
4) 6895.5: 20.04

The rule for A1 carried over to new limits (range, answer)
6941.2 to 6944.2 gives 19.77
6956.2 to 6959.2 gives 18.04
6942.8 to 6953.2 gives 19.05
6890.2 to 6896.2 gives 20.66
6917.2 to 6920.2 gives 21.04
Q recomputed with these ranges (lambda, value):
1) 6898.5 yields 19.43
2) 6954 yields 18.11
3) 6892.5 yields 20.66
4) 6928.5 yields 17.56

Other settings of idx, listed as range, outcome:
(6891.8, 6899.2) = 19.2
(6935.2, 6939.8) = 19.3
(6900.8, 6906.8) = 18.1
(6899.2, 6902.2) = 17.9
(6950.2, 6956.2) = 18.8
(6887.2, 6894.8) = 19.4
